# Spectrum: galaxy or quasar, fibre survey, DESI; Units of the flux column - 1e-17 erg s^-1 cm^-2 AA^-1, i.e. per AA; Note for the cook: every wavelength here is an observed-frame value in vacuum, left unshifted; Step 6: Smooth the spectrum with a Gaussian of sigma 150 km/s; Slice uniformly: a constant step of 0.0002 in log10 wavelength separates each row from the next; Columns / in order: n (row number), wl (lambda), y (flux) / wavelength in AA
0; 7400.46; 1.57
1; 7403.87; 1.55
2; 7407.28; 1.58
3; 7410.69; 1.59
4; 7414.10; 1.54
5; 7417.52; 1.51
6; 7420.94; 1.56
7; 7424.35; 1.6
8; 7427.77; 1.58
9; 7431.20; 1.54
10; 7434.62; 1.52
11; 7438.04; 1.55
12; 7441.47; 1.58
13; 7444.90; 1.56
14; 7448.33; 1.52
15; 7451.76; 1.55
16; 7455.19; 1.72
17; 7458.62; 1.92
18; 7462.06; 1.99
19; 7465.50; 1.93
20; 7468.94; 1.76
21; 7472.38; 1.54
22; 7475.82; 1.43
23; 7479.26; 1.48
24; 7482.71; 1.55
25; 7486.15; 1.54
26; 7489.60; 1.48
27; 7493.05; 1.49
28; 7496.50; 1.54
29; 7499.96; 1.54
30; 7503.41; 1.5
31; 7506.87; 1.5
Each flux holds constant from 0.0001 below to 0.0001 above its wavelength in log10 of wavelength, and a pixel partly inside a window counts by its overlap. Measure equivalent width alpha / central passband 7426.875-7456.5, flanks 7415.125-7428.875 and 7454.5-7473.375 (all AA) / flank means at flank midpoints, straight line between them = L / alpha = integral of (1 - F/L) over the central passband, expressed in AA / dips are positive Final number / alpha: 2.1 AA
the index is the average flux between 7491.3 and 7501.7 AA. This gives 1.52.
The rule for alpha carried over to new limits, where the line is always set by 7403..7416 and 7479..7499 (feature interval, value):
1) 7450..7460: -1.2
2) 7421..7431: -0.1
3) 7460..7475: -2.5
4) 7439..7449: -0.1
